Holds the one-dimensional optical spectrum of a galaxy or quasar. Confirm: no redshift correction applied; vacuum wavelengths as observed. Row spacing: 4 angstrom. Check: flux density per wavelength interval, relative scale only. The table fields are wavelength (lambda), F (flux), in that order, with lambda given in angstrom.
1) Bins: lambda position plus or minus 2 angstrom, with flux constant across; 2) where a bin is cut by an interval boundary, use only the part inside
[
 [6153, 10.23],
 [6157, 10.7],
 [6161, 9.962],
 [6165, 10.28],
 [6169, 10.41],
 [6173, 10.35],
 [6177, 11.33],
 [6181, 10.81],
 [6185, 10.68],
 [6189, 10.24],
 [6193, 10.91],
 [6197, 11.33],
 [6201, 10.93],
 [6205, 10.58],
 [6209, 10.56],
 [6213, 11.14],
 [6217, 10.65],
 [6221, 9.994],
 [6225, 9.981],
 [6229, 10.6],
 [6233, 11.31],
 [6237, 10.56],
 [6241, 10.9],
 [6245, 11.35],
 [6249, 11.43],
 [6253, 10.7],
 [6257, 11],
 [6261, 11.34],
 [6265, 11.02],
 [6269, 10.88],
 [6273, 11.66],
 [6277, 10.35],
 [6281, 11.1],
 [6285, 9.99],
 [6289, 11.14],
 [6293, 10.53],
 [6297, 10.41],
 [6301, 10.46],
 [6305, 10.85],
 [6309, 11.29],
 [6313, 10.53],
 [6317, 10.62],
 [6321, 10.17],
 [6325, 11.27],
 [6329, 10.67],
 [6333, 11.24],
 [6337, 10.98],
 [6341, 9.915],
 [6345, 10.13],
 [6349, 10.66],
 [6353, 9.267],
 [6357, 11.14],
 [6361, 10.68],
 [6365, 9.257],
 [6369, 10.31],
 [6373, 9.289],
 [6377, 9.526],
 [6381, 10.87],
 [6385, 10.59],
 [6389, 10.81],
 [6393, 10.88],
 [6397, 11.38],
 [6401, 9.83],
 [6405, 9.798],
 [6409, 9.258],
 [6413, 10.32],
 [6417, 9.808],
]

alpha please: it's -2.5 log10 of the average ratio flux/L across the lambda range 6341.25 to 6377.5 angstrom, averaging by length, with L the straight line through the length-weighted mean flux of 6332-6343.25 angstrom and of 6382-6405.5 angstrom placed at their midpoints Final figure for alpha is 0.062 mag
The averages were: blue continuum 10.7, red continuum 10.6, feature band 10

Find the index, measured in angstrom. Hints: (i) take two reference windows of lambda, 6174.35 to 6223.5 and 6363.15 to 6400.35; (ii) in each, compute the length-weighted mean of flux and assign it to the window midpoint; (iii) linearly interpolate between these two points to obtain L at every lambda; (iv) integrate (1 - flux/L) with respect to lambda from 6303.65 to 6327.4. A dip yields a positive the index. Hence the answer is -0.7 angstrom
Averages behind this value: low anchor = 10.7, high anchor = 10.3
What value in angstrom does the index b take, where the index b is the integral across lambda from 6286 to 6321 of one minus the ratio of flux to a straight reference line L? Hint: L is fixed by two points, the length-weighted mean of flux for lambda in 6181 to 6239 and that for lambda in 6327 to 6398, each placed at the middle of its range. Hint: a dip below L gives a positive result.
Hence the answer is -0.5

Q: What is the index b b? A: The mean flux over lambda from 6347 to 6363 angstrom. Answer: 10.4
